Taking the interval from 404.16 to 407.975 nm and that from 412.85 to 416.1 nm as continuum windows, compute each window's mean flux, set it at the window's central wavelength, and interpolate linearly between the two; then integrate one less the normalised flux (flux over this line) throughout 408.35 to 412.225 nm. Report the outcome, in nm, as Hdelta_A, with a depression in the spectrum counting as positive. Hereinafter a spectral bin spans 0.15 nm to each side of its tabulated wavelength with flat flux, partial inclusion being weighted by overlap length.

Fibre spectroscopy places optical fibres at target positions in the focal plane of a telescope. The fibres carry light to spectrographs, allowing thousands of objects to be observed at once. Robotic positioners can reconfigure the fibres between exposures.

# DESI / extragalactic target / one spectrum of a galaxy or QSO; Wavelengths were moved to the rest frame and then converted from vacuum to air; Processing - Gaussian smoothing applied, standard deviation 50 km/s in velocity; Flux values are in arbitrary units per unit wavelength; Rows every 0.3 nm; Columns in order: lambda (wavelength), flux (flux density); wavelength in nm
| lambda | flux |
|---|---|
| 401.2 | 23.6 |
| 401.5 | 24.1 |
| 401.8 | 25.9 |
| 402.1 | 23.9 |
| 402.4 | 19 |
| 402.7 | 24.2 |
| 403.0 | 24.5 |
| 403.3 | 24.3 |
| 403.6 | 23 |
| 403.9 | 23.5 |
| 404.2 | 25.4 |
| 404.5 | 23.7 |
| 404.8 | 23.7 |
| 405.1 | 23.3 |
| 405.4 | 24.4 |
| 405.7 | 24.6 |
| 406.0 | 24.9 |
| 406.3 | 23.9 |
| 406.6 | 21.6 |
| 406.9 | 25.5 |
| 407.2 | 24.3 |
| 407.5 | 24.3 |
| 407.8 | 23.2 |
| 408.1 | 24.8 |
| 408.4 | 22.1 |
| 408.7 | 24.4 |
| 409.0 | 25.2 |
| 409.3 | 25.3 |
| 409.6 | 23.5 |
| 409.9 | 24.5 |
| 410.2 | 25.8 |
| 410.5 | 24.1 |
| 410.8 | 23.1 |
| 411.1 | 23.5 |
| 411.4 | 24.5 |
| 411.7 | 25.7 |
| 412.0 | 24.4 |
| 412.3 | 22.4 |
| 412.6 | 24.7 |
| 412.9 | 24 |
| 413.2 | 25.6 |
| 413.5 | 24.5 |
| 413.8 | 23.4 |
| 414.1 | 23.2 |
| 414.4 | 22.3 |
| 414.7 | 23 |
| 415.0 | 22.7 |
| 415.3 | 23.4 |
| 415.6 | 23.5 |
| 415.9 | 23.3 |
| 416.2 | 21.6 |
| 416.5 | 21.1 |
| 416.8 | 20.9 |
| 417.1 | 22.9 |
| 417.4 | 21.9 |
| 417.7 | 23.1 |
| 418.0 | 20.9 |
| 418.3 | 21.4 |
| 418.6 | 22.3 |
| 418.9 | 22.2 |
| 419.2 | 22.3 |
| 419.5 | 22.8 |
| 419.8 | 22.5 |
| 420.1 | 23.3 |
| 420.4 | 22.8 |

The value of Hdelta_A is -0.09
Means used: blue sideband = 24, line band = 24.3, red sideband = 23.5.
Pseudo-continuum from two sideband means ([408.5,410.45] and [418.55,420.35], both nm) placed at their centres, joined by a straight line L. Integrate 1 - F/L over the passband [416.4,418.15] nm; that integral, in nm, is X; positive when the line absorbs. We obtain 0.09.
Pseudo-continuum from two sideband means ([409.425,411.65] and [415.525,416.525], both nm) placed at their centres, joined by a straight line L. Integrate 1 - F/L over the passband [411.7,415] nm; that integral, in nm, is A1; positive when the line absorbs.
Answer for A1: -0.07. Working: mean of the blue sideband 24.2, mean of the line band 23.8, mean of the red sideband 22.5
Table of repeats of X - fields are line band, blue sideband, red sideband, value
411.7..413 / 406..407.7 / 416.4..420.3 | -0.05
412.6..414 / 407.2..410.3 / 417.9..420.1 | -0.06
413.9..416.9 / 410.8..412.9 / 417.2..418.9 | 0.05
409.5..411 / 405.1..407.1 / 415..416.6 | -0.05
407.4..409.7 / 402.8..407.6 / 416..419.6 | -0.06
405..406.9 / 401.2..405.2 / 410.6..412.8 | -0.01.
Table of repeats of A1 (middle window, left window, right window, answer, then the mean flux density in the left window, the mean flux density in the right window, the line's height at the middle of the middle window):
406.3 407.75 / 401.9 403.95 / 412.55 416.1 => -0.031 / 23.3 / 23.6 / 23.4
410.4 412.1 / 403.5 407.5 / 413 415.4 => -0.038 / 24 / 23.5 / 23.7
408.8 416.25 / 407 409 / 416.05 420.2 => -0.253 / 24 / 22.1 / 23.1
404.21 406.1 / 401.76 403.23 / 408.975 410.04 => -0.028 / 23.4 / 24.6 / 23.8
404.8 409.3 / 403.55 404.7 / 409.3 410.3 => 0.046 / 24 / 24.6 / 24.3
